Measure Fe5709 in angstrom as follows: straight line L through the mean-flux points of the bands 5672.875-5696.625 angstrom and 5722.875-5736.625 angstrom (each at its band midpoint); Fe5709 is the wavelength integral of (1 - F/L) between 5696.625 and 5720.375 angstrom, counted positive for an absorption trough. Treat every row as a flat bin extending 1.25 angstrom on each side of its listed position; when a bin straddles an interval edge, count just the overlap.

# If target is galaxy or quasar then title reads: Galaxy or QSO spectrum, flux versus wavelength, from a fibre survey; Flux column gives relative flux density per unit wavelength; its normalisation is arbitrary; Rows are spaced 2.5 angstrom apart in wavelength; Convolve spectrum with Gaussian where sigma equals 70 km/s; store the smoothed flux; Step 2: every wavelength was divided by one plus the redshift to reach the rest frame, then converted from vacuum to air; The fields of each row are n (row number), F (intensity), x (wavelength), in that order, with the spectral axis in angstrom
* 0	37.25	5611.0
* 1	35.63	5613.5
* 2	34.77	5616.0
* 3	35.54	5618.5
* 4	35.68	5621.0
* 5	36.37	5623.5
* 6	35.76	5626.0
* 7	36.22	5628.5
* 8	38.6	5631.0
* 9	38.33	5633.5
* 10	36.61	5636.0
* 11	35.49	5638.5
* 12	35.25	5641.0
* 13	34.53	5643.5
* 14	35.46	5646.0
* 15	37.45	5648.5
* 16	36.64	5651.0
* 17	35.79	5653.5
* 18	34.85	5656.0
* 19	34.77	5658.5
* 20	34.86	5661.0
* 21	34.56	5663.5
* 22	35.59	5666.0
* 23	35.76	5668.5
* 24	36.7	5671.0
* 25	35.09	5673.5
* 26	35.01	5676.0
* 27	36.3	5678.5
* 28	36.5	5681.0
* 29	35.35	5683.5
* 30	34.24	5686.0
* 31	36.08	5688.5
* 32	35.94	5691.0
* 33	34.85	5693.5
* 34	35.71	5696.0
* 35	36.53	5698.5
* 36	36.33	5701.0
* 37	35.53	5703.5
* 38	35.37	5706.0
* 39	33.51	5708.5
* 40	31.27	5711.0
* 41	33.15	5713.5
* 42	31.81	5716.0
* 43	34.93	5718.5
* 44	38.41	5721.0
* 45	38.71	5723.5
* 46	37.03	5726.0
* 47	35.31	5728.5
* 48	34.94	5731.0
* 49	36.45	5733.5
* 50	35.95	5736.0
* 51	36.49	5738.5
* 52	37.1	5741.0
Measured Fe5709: 1.0 angstrom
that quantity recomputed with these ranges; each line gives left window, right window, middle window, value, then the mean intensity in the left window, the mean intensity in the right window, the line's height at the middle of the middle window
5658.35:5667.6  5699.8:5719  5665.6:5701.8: -1.26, 35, 33.9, 34.5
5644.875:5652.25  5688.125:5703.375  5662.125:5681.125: 0.30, 36.5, 35.9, 36.2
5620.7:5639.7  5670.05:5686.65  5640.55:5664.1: 0.49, 36.7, 35.6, 36.2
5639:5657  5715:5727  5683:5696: 0.25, 35.7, 36.3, 36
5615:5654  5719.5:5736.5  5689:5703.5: 0.26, 36.2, 36.7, 36.5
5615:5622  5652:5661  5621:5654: -1.03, 35.3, 35.1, 35.2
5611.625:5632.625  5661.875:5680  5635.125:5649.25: 0.08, 36.1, 35.6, 35.9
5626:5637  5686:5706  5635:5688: 1.42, 37.3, 35.7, 36.5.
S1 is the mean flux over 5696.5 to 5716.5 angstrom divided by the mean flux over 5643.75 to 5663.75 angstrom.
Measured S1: 1.0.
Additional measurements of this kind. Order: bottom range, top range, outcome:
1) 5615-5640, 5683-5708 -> 0.98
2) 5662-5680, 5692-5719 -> 0.97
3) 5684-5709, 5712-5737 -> 1.00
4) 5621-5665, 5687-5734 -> 0.98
